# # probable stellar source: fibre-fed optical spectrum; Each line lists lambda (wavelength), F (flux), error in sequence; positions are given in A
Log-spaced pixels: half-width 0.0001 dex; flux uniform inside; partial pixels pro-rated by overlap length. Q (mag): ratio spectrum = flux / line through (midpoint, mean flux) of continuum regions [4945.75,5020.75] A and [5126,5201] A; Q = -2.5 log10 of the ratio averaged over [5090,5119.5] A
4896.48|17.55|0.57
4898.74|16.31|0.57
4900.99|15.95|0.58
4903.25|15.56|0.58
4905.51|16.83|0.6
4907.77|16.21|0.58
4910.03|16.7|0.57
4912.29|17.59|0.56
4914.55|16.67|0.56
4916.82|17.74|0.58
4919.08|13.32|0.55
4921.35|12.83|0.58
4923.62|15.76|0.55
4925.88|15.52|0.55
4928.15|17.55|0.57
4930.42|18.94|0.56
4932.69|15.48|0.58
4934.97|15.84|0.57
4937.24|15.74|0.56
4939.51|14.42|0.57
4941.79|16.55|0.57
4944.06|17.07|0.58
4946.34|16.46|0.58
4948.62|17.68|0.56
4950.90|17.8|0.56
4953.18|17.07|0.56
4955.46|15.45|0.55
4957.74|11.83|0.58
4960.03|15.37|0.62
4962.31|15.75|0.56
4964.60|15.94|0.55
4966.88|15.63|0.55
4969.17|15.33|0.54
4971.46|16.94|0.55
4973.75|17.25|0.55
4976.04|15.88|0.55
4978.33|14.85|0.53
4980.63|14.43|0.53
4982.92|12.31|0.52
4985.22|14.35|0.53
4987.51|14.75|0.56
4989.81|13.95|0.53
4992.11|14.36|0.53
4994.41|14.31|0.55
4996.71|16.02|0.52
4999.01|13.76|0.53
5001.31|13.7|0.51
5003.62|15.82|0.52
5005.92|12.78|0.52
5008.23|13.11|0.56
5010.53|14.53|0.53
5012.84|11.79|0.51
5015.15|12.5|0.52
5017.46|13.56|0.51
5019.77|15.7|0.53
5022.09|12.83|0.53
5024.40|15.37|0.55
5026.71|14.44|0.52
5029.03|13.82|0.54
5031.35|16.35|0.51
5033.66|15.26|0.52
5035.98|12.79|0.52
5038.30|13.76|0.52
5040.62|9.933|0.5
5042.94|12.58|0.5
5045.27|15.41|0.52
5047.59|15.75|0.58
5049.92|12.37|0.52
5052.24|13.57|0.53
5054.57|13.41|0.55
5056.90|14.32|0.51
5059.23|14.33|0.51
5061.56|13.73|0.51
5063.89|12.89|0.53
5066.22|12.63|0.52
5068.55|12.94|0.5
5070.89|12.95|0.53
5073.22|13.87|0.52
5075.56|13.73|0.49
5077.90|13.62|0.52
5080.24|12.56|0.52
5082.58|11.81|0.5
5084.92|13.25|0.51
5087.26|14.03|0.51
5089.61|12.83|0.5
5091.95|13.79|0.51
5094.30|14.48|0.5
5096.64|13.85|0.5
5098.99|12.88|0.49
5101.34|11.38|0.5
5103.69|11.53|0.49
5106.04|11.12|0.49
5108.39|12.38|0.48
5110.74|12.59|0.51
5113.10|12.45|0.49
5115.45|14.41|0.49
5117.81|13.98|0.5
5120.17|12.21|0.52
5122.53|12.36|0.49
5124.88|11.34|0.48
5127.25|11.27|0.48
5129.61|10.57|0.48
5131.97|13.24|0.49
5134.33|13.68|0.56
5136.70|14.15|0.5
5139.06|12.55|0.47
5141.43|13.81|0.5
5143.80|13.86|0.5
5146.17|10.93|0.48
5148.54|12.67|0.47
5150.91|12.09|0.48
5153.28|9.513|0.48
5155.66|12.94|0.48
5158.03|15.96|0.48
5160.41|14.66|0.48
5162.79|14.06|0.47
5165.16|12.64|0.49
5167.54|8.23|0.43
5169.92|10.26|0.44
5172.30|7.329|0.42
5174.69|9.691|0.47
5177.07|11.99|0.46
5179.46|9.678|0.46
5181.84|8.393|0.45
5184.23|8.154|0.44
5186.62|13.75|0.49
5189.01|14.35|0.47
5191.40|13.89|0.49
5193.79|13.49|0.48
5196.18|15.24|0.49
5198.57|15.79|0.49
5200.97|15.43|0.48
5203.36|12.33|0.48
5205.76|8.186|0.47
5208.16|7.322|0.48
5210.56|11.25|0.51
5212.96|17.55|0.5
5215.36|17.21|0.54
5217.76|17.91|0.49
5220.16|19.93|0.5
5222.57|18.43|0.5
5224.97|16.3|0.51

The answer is 0.02 mag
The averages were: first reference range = 14.9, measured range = 12.9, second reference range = 12.3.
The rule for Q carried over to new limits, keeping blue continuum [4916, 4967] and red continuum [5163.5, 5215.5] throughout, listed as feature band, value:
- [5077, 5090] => 0.05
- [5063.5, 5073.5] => 0.07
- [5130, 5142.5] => -0.05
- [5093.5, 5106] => 0.06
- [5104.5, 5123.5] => 0.03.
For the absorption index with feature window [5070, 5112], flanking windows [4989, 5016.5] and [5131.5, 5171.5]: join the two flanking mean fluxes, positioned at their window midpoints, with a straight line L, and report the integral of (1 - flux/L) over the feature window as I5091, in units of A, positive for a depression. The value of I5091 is 0.6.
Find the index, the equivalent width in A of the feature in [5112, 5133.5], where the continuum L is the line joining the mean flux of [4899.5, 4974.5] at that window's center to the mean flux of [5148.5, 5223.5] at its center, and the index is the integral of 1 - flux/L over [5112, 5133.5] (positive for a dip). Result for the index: 1.9 A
